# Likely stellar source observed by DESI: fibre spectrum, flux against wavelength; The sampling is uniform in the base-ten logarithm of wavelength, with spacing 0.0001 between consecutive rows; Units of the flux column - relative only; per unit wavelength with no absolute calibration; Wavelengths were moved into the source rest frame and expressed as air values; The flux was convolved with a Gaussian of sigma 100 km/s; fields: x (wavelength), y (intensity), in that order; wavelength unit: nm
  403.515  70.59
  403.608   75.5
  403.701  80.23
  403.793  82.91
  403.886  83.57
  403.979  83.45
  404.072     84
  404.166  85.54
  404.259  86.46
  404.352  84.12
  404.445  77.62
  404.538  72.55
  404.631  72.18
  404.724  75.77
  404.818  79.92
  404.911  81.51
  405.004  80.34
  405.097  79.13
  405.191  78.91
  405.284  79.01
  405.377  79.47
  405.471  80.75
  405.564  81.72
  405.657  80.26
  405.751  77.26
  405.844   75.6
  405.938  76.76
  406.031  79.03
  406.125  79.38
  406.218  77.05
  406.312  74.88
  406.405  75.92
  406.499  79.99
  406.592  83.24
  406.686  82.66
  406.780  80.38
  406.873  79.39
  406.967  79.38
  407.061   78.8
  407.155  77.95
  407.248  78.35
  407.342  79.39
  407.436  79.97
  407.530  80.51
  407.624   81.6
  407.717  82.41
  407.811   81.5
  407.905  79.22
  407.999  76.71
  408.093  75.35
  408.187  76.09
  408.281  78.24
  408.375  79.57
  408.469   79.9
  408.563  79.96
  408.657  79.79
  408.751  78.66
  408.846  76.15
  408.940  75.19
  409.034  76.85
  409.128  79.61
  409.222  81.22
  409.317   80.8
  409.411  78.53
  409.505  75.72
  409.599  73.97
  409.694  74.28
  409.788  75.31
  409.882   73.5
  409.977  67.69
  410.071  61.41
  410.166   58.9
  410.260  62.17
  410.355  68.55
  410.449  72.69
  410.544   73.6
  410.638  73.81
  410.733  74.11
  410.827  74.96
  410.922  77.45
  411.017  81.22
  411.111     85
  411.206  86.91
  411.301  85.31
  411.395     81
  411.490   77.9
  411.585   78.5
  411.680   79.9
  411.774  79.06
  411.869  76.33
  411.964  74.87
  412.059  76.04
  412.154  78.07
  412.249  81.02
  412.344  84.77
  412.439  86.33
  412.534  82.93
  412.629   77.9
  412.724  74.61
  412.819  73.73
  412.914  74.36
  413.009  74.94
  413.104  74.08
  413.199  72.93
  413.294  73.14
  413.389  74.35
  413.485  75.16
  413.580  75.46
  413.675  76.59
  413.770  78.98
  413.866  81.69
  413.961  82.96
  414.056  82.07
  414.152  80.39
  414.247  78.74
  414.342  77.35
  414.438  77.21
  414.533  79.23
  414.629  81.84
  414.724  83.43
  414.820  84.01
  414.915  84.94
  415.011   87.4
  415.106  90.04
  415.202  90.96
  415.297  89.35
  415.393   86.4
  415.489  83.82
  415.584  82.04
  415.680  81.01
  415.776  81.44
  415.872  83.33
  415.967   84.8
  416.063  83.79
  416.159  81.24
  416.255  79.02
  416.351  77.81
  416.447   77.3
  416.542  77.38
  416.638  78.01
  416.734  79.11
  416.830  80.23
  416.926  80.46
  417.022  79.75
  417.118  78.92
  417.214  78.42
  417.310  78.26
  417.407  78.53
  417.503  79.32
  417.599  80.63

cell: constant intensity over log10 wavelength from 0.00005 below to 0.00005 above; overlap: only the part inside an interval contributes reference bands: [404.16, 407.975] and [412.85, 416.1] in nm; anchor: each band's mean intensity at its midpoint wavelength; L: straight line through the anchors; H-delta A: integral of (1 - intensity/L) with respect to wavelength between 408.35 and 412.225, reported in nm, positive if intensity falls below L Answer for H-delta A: 0.187 nm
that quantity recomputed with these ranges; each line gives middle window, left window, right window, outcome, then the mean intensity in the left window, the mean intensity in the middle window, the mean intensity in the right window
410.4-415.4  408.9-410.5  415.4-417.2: -0.192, 72.7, 79.5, 80.6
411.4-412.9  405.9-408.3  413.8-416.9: 0.040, 79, 78.7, 82.1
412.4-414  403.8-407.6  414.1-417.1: 0.087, 79.6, 77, 82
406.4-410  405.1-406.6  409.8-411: -0.197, 78.6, 78.4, 70.3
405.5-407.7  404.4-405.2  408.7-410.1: -0.072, 77.5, 79.2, 75.4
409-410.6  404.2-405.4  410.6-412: 0.132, 79.1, 72.6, 79.2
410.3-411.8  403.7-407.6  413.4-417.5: 0.045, 79.7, 78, 81.1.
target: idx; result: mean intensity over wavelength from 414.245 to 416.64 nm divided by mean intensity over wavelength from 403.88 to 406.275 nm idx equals 1.0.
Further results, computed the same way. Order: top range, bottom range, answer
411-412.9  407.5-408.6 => 1.01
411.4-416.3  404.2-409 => 1.02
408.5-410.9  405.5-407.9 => 0.93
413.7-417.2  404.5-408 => 1.04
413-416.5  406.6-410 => 1.03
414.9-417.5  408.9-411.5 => 1.09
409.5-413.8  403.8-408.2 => 0.95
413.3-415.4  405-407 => 1.03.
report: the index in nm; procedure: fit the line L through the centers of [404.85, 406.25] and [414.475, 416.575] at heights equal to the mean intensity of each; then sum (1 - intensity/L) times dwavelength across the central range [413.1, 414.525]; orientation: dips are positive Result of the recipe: 0.09 nm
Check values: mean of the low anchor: 79.1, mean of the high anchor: 83.2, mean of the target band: 77.6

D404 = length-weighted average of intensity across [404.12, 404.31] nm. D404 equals 86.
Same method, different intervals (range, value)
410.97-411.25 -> 84.4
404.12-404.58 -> 81.4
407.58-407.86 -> 82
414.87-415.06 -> 86.3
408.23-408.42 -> 78.8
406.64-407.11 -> 80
